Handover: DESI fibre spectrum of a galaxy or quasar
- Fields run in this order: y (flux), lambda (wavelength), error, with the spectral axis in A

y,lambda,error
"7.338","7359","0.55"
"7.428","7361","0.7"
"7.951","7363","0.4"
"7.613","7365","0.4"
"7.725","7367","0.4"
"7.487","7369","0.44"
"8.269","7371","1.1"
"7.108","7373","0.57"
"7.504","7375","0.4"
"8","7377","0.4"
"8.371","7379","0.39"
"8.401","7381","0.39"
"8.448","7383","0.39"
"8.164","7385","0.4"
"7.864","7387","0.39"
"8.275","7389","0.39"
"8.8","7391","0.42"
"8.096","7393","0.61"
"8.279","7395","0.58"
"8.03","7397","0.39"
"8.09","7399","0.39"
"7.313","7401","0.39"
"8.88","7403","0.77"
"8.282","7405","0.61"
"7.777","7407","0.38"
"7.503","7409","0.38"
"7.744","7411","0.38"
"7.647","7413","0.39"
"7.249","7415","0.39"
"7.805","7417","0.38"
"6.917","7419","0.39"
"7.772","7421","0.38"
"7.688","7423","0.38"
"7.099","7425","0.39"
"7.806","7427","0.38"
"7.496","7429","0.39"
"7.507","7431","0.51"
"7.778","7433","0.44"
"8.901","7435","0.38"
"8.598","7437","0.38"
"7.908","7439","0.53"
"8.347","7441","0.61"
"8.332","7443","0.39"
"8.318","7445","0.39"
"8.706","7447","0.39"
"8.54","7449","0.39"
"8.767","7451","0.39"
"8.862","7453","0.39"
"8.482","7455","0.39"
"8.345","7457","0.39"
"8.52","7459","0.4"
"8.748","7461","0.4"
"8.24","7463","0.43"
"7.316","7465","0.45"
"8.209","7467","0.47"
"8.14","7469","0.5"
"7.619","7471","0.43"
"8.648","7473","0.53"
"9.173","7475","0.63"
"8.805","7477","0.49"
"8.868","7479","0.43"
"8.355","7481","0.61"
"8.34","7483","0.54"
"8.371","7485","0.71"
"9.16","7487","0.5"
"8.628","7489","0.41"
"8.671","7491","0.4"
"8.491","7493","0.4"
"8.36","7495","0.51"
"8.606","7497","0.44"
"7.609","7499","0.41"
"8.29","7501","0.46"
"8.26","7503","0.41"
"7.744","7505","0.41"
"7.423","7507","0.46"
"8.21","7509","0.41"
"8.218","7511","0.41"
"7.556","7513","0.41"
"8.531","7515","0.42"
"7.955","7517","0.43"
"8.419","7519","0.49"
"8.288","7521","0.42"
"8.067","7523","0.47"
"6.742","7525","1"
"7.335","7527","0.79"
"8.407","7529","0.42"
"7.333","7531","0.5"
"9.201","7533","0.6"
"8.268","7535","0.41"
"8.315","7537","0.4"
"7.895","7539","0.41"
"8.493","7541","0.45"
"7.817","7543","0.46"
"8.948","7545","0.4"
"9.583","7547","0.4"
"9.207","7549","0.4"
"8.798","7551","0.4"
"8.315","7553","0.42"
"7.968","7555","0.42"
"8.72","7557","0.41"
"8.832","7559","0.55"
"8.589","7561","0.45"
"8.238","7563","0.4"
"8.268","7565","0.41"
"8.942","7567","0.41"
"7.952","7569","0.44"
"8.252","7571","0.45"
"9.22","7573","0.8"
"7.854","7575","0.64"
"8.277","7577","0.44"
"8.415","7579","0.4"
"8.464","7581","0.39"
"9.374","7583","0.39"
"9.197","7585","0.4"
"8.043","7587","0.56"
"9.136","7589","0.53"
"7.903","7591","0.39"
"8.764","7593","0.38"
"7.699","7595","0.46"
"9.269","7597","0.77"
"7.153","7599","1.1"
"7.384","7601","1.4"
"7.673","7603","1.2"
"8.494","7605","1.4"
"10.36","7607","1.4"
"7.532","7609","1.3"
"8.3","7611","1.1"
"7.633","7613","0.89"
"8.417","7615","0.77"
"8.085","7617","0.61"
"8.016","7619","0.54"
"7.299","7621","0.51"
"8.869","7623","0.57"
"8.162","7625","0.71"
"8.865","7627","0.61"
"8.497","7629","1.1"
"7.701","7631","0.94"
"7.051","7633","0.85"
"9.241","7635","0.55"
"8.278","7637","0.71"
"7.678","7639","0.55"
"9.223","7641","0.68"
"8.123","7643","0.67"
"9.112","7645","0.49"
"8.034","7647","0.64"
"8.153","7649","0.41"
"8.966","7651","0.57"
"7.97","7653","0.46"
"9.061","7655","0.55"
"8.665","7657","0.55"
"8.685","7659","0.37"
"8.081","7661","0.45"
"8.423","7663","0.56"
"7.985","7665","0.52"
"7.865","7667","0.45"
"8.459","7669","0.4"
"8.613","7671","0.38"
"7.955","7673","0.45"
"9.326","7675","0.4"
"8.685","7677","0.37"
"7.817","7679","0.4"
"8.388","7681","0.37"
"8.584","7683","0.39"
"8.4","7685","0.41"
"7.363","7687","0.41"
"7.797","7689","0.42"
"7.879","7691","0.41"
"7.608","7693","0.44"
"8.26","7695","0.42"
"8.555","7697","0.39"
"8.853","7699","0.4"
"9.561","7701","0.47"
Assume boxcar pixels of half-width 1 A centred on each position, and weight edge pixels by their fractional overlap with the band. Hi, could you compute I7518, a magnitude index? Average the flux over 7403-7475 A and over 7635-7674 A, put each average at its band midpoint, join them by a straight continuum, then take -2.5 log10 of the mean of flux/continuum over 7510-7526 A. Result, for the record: 0.03 mag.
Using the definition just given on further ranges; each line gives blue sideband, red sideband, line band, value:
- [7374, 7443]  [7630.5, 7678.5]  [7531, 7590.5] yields -0.041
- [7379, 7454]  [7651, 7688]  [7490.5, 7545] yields 0.011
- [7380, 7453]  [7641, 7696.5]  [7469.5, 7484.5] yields -0.054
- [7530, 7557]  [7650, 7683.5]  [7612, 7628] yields 0.038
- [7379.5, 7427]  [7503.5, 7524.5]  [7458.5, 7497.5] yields -0.063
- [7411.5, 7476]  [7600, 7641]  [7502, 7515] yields 0.026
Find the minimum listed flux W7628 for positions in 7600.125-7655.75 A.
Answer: 7.051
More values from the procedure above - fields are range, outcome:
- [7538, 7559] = 7.817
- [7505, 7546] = 6.742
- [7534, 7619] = 7.153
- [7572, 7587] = 7.854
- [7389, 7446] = 6.917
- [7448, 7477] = 7.316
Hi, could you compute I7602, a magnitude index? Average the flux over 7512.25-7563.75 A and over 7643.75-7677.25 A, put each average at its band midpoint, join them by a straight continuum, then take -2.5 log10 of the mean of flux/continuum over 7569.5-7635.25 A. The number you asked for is 0.01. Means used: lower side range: 8.3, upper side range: 8.47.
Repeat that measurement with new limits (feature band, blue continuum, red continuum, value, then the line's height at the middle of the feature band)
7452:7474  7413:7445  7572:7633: -0.05 mag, 7.92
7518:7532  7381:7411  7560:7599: 0.08 mag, 8.38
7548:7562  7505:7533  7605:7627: -0.07 mag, 8.07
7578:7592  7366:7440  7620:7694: -0.06 mag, 8.18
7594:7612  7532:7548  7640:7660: 0.05 mag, 8.58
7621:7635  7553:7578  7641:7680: 0.03 mag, 8.43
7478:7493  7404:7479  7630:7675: -0.06 mag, 8.16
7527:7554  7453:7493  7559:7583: 0.00 mag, 8.46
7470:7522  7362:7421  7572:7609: -0.02 mag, 8.2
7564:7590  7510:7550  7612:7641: -0.05 mag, 8.2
